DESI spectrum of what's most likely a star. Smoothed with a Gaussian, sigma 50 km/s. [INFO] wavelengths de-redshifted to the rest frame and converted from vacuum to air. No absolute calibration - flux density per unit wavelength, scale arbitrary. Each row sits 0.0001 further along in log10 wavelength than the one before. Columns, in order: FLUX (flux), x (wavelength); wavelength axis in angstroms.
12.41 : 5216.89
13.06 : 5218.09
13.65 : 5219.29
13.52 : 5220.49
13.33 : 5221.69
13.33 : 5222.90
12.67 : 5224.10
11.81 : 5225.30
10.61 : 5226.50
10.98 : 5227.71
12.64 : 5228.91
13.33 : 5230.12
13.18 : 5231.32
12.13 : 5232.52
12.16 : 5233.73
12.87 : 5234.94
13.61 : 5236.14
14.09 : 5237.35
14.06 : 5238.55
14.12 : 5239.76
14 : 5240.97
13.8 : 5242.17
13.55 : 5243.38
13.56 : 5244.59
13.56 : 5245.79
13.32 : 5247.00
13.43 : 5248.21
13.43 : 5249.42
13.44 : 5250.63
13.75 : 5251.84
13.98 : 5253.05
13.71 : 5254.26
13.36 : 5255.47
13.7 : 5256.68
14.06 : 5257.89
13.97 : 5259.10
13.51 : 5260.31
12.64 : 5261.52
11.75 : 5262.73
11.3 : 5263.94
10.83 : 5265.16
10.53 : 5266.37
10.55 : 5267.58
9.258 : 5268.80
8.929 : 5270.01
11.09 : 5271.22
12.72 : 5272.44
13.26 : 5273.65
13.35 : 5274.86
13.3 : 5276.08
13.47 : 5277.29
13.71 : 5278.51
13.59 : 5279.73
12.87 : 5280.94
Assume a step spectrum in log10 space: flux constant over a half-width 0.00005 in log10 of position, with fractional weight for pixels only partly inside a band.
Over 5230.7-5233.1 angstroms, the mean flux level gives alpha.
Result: 12.7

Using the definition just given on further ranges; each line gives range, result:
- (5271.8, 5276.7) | 13.2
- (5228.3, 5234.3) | 12.7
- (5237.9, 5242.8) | 14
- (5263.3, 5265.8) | 11.1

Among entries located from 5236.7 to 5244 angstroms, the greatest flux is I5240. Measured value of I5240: 14.12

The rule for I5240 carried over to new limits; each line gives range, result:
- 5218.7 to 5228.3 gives 13.65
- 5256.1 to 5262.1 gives 14.06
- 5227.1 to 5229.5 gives 12.64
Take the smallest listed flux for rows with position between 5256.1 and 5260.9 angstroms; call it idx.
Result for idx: 13.51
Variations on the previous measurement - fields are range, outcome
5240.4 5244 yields 13.55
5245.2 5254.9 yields 13.32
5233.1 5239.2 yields 12.16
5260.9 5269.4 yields 9.258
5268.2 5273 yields 8.929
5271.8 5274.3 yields 12.72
